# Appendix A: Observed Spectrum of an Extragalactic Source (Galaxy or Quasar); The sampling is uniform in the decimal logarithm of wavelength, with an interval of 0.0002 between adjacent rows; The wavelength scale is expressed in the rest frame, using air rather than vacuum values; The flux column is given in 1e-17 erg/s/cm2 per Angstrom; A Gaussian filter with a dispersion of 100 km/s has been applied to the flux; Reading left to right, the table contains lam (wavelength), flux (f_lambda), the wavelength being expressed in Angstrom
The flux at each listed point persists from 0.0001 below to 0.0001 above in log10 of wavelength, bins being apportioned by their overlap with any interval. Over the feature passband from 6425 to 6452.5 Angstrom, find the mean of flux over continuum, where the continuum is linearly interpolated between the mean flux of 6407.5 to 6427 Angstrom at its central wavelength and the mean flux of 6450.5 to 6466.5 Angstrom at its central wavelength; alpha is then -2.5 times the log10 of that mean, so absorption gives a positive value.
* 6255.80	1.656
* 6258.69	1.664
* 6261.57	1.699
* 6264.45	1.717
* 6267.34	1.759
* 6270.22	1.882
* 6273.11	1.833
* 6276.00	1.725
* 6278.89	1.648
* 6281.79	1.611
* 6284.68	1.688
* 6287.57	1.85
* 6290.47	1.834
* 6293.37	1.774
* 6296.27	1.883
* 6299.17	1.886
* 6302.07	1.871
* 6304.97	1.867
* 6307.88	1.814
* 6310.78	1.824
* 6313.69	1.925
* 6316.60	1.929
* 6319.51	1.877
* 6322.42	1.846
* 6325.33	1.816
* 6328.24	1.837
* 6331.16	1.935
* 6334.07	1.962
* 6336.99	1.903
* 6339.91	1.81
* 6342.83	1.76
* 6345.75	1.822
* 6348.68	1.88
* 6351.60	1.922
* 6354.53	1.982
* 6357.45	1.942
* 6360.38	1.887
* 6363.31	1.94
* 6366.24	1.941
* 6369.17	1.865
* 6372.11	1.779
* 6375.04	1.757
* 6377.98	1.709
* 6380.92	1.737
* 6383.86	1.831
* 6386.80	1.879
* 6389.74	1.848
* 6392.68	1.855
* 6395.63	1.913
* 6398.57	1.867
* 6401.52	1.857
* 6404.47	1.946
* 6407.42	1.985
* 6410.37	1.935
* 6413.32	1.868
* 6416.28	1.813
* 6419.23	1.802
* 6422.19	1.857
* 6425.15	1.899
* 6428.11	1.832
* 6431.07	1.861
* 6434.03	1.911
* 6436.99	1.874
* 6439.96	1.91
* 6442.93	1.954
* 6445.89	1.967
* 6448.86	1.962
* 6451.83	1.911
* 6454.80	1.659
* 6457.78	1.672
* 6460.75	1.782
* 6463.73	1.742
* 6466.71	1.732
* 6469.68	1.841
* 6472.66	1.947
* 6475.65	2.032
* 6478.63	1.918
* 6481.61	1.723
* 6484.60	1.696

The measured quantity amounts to -0.06 mag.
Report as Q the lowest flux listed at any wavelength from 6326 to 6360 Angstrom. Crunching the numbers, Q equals 1.76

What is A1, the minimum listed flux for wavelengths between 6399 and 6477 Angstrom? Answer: 1.659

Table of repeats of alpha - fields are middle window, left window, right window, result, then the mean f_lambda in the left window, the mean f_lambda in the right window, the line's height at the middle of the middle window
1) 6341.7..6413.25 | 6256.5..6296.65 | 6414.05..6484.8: -0.036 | 1.75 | 1.85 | 1.81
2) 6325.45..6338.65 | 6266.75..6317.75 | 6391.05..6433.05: -0.038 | 1.81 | 1.88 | 1.83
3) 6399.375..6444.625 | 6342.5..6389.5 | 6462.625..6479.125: -0.015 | 1.85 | 1.87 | 1.86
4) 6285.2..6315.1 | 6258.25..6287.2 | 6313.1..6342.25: -0.026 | 1.73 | 1.88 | 1.8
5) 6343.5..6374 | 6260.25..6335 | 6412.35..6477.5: -0.033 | 1.82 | 1.86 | 1.83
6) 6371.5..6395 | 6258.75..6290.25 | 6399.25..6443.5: 0.026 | 1.74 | 1.88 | 1.85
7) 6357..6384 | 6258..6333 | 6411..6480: 0.000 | 1.81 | 1.86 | 1.83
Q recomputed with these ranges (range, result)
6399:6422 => 1.802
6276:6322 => 1.611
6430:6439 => 1.861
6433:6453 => 1.874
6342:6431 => 1.709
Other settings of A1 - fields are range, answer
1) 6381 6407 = 1.831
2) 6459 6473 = 1.732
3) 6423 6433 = 1.832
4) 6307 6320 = 1.814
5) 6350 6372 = 1.865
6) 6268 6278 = 1.725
